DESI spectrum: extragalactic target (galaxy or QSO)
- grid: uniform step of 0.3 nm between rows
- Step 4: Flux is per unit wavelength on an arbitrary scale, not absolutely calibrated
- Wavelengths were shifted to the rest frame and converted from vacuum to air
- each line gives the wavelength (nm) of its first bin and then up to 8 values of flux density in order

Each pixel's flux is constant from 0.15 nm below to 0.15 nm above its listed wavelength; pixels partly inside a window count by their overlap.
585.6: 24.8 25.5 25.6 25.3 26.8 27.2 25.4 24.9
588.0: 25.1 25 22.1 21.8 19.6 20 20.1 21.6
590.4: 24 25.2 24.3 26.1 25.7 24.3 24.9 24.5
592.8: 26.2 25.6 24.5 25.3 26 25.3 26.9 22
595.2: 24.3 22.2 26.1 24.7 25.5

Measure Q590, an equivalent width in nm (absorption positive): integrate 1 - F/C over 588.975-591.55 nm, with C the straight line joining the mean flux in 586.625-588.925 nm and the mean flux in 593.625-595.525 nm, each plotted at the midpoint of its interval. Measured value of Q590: 0.22 nm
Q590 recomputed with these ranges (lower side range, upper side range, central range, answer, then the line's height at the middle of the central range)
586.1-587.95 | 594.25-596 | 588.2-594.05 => 0.30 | 25.1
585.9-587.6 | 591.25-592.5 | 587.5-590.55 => 0.37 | 25.6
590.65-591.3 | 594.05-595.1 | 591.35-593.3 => -0.02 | 24.9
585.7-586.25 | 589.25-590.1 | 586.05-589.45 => -0.19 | 23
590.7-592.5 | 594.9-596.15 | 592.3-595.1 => -0.07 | 24.5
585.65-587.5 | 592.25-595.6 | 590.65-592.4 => 0.01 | 25.2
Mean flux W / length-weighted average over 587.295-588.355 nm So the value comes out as 25.1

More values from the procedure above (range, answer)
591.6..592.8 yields 24.9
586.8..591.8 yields 23.7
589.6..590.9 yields 22.7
